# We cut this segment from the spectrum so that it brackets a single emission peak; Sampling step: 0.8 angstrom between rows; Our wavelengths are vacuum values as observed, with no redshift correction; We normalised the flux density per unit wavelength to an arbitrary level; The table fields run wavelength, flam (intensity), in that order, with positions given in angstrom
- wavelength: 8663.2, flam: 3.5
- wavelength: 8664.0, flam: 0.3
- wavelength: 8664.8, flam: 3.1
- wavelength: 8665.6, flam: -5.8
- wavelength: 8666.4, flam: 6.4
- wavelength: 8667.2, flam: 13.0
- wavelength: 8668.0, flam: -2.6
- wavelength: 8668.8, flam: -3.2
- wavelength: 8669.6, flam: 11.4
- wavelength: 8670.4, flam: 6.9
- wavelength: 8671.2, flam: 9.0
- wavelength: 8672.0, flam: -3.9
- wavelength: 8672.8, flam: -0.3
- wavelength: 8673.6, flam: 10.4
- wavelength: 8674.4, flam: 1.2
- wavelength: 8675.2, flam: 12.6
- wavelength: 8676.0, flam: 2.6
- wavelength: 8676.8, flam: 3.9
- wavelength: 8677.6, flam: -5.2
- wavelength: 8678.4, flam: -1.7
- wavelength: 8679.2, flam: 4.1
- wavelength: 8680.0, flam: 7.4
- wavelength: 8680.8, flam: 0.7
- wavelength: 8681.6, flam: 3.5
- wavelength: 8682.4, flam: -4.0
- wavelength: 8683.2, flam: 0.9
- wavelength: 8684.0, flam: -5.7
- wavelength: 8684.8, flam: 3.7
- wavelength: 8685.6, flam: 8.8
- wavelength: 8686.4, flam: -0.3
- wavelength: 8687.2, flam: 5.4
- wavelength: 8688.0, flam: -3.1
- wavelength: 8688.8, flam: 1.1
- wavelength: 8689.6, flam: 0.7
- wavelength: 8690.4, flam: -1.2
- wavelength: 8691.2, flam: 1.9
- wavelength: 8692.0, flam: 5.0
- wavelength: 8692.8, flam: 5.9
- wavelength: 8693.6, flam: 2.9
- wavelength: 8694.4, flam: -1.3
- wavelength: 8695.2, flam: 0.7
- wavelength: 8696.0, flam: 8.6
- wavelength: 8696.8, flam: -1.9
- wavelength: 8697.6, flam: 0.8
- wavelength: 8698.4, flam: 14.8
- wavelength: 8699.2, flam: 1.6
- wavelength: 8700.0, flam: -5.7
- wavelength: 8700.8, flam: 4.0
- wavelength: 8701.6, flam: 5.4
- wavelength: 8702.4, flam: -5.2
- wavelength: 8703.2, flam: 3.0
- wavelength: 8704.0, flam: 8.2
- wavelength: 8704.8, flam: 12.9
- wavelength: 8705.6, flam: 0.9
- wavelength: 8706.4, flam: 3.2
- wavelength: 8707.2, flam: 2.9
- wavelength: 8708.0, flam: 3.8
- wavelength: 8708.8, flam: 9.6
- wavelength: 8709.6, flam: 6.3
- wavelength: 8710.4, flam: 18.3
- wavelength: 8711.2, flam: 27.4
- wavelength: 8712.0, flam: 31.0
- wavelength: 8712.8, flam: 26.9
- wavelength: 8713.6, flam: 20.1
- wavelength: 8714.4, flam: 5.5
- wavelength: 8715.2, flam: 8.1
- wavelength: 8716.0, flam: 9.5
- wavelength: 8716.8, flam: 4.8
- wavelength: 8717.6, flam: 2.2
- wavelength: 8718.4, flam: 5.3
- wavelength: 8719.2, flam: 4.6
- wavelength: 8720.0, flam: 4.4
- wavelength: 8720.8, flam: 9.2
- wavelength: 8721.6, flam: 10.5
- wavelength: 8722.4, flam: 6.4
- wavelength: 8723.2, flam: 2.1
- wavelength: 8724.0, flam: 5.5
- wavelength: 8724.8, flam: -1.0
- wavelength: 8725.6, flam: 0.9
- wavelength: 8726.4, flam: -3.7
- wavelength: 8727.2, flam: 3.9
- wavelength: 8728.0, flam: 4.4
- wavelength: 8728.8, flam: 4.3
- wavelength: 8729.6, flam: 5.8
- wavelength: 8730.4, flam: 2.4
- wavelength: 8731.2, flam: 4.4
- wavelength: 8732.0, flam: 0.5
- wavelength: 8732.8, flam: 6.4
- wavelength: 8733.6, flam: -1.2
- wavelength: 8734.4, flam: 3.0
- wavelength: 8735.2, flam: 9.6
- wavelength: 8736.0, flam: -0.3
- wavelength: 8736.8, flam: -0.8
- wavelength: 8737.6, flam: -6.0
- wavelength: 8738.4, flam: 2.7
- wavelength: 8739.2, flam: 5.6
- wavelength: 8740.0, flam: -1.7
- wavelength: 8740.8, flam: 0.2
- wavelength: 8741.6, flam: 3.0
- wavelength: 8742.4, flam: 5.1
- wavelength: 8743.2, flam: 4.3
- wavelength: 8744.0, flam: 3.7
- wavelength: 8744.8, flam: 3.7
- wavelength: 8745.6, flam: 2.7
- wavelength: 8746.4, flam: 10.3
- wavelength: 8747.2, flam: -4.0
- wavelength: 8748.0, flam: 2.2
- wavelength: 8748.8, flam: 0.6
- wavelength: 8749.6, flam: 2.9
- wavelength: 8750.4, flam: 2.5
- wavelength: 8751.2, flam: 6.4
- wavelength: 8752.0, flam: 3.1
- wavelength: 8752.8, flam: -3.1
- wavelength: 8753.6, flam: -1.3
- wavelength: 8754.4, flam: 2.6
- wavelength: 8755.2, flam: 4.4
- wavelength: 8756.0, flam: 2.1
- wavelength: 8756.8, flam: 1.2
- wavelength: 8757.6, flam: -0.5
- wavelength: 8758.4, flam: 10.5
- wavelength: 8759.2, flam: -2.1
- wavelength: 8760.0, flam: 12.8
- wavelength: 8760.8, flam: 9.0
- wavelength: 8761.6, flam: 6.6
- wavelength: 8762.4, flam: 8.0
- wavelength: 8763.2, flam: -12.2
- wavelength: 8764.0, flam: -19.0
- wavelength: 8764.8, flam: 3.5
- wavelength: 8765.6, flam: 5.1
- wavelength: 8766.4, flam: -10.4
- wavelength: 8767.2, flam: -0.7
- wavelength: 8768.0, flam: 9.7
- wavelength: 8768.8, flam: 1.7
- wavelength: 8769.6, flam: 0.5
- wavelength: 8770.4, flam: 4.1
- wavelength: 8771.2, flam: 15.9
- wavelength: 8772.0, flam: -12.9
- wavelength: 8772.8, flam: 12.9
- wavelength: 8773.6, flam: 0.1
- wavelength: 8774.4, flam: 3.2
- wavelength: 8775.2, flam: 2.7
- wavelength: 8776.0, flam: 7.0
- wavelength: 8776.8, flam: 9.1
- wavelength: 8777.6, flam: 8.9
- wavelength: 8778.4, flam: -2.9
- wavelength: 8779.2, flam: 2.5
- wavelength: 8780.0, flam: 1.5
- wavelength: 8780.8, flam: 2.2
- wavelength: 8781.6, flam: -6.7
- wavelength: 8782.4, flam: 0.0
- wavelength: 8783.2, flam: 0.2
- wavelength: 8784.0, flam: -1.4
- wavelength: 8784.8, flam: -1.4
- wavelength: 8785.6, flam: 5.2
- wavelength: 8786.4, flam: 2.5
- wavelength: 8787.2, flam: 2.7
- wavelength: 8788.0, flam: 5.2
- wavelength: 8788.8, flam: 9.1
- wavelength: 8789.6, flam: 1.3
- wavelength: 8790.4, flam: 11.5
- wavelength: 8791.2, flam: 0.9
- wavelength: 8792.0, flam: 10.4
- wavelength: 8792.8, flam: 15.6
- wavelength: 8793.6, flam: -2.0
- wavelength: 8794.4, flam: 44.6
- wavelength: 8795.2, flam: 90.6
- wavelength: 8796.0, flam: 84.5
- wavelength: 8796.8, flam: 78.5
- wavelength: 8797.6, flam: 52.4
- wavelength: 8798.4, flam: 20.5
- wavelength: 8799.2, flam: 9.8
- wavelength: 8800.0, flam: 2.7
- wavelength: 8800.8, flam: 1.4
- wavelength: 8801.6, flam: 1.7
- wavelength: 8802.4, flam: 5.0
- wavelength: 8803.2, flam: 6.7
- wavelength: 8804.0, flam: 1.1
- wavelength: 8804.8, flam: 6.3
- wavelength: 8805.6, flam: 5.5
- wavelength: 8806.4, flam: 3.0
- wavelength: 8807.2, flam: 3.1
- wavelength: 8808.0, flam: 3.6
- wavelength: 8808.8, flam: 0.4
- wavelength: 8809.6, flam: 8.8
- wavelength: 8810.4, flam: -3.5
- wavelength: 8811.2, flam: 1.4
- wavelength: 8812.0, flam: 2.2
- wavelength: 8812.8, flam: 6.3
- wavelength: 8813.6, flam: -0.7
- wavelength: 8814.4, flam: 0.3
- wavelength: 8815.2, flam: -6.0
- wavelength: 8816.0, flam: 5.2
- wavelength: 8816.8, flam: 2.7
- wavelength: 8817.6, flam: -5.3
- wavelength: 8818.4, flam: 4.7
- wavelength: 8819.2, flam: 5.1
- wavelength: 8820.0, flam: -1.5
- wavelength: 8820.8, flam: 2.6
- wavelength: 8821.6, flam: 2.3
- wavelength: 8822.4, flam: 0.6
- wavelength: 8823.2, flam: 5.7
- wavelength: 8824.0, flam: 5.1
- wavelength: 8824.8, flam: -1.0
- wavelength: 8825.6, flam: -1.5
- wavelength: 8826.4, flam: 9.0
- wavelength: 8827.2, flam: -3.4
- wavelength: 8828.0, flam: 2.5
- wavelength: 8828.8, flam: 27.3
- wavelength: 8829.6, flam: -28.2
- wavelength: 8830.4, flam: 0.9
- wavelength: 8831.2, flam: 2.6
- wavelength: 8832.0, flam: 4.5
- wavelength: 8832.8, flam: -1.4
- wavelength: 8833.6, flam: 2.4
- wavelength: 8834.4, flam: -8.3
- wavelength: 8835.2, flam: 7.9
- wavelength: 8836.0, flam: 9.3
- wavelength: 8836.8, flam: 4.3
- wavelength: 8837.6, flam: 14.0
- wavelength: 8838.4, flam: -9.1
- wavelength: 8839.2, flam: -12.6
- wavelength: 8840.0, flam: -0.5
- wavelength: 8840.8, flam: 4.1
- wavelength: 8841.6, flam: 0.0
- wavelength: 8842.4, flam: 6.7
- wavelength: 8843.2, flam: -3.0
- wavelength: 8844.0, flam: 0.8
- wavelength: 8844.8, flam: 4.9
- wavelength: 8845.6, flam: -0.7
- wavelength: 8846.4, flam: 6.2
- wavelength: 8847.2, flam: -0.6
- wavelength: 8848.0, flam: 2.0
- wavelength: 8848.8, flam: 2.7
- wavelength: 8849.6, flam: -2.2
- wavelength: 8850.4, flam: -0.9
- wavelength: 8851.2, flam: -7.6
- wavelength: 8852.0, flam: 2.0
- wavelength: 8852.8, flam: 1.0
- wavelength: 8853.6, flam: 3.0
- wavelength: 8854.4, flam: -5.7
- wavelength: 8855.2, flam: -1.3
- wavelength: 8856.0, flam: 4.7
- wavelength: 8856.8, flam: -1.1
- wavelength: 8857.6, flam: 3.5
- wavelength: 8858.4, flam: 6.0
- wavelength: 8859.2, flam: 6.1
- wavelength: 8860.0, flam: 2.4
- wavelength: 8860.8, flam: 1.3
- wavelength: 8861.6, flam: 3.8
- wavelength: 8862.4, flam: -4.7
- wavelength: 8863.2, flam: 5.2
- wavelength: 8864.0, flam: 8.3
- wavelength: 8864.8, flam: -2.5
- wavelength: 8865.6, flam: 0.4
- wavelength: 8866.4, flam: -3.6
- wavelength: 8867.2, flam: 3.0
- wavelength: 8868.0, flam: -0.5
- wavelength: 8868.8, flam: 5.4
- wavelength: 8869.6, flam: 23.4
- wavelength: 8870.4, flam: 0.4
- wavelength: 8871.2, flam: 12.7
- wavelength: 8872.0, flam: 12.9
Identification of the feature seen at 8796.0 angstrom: [O III] 5007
